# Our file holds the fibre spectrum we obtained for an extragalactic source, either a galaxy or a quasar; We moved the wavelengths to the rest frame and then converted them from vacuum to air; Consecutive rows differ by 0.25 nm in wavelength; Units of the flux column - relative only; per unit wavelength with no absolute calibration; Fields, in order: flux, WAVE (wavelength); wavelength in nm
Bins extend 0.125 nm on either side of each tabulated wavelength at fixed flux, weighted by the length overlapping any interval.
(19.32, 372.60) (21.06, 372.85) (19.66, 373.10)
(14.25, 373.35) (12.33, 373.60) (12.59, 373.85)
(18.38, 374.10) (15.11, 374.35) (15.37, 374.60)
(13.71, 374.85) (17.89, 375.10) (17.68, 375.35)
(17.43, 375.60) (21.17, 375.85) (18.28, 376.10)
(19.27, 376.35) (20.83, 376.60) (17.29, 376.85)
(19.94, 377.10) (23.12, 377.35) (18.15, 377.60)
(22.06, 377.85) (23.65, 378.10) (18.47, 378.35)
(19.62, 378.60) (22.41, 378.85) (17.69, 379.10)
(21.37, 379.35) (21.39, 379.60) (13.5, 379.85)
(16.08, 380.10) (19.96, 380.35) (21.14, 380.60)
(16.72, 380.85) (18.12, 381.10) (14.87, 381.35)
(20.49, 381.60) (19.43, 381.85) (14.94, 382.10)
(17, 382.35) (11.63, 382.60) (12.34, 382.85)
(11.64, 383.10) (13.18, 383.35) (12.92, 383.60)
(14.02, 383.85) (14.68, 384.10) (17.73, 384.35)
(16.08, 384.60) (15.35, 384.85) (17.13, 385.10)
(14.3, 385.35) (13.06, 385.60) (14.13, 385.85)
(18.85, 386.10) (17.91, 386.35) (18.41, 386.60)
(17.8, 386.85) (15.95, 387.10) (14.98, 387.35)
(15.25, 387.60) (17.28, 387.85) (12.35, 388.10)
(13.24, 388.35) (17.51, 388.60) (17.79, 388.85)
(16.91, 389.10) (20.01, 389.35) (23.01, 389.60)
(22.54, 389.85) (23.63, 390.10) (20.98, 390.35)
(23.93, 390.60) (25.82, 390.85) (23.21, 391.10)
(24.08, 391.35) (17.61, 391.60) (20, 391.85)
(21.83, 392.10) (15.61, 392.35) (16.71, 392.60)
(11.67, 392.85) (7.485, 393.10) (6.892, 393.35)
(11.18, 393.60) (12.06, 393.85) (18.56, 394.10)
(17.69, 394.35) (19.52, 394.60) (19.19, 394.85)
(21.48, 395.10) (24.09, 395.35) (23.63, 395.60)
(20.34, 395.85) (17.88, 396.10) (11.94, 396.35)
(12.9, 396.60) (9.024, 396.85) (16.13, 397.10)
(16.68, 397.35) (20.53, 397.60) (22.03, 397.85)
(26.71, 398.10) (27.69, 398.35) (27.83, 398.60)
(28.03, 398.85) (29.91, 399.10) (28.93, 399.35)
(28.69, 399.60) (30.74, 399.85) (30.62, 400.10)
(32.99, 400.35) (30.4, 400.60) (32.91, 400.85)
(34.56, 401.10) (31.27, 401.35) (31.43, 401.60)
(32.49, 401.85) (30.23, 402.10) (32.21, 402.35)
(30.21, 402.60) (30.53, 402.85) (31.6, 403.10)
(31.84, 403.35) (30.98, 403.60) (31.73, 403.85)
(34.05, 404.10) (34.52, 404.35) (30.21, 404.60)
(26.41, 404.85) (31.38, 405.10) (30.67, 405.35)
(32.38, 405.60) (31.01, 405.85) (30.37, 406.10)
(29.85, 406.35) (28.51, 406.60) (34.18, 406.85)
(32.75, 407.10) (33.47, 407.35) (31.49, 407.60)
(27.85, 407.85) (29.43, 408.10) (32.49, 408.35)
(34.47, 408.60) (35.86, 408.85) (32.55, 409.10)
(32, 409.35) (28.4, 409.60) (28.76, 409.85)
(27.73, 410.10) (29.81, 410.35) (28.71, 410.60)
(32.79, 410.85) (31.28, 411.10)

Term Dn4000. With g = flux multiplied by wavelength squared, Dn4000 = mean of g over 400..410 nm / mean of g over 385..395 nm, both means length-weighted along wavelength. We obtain 1.95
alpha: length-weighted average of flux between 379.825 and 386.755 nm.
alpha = 16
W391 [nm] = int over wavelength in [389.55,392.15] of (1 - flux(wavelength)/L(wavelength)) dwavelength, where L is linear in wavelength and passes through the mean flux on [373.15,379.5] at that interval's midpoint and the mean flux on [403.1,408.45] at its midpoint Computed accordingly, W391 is 0.24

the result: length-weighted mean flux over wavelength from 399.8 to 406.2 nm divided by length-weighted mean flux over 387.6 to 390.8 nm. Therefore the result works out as 1.6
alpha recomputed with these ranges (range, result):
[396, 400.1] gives 22.5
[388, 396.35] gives 18.4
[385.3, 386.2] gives 15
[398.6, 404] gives 31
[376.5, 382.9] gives 18.6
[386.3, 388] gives 16.7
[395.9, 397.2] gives 13.9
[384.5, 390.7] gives 17.5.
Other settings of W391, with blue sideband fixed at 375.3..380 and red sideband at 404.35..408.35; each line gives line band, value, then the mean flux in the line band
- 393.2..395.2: 0.80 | 15.6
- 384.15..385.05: 0.24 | 16.3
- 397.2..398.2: 0.23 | 21.2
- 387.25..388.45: 0.46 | 14.6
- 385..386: 0.35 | 14.7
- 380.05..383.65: 0.87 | 16.1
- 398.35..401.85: -0.27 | 30.6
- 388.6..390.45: 0.29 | 20.5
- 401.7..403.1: -0.09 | 31.2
